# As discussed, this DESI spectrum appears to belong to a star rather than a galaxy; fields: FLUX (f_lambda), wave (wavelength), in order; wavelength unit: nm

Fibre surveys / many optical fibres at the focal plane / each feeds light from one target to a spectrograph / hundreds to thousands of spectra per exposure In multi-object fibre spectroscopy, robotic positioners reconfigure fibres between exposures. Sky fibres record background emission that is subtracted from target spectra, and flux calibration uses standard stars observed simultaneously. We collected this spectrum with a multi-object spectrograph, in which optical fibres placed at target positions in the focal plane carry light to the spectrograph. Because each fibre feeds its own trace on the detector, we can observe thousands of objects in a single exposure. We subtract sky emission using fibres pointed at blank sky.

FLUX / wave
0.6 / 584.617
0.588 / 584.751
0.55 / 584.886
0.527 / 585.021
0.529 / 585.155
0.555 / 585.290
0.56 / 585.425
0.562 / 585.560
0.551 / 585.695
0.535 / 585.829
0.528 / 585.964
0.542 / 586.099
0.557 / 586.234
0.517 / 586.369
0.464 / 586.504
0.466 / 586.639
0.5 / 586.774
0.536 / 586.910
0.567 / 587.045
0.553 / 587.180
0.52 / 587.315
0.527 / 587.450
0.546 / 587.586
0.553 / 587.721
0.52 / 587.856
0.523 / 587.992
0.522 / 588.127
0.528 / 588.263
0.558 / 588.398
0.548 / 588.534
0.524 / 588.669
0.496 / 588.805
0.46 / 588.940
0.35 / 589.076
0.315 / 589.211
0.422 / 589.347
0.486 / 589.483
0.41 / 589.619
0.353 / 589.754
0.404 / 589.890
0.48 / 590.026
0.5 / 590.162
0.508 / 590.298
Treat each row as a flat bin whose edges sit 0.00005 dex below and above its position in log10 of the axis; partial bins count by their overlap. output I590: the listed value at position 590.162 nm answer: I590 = 0.5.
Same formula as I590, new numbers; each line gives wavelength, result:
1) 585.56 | 0.562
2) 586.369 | 0.517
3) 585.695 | 0.551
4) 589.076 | 0.35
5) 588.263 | 0.528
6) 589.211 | 0.315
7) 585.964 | 0.528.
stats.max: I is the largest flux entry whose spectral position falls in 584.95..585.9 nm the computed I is 0.562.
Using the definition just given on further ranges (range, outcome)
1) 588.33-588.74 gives 0.558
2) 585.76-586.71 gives 0.557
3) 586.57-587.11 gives 0.567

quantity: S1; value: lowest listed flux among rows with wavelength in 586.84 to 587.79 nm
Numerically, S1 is 0.52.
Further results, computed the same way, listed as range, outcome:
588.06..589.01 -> 0.46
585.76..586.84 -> 0.464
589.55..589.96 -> 0.353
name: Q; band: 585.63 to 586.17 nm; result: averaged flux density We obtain 0.54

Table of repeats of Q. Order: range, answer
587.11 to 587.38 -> 0.538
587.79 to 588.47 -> 0.53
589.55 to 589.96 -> 0.39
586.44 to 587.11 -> 0.506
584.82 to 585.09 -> 0.539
